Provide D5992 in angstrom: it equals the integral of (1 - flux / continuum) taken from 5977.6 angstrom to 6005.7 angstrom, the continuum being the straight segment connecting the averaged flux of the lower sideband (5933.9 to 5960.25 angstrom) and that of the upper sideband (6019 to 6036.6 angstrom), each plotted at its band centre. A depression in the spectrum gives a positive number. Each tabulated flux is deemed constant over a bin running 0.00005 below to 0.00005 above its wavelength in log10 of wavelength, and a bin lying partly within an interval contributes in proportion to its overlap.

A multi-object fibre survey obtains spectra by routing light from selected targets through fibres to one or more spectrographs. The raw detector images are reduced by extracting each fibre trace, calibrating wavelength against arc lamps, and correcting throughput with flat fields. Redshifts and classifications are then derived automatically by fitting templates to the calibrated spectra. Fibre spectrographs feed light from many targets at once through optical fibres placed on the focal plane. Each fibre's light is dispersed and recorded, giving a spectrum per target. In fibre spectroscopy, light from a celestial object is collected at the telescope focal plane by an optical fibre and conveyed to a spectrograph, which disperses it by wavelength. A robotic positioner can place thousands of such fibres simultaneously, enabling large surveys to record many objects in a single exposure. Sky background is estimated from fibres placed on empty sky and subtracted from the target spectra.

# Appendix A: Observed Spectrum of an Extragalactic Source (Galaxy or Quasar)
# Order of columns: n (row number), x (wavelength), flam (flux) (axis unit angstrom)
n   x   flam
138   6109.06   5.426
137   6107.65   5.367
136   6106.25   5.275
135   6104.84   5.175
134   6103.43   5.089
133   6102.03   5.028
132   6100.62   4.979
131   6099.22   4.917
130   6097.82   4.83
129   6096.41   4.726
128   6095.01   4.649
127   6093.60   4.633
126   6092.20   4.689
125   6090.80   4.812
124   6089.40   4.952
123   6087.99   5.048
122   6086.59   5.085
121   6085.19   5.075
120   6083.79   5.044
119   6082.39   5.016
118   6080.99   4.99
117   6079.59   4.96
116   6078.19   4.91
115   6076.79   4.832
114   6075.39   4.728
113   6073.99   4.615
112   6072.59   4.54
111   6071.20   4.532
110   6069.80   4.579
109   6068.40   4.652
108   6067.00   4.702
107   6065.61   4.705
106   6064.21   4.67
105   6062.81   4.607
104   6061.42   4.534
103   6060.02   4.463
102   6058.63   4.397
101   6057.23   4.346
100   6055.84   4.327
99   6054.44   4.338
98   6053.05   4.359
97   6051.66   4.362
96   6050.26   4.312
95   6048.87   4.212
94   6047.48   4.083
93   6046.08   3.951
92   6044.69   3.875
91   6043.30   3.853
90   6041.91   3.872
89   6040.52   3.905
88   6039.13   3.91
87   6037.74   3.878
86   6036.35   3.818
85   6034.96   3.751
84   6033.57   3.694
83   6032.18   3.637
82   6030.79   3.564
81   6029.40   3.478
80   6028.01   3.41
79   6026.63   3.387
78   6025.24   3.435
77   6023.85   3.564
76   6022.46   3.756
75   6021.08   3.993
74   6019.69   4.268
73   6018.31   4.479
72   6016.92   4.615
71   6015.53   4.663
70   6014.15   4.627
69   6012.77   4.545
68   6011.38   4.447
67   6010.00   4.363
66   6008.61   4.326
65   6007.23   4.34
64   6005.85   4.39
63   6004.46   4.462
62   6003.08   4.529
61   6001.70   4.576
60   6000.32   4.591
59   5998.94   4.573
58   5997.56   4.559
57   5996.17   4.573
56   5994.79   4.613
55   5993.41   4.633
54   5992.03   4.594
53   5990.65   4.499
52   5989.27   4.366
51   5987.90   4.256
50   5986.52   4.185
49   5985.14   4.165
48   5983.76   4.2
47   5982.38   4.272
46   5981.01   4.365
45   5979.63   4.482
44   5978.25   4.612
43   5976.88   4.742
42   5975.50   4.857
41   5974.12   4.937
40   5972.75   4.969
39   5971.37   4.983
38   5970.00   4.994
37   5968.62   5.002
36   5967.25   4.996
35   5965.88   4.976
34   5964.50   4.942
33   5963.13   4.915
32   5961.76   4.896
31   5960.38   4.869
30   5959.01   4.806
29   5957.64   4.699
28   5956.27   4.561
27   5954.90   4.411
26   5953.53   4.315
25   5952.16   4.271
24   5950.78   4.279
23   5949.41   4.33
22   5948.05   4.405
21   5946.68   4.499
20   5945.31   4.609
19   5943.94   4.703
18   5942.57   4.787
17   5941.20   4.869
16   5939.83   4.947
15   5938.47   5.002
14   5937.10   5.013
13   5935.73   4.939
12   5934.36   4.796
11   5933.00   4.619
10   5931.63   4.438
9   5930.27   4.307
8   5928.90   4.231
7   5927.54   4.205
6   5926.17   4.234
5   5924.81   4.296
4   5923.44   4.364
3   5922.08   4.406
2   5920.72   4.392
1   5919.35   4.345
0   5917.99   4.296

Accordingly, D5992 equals -2.4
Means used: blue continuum 4.65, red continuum 3.67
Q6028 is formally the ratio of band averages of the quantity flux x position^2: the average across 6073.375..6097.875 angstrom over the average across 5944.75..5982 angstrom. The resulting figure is 1.08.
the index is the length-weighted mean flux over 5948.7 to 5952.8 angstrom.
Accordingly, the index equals 4.29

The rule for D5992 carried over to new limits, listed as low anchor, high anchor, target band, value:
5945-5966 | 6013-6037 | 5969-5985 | -1.0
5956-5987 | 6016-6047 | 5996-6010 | -0.8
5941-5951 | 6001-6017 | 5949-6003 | -1.0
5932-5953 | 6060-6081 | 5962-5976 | -0.9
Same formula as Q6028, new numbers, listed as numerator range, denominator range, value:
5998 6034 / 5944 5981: 0.90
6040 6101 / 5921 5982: 1.03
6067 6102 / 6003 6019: 1.10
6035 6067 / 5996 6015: 0.95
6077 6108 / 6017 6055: 1.29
